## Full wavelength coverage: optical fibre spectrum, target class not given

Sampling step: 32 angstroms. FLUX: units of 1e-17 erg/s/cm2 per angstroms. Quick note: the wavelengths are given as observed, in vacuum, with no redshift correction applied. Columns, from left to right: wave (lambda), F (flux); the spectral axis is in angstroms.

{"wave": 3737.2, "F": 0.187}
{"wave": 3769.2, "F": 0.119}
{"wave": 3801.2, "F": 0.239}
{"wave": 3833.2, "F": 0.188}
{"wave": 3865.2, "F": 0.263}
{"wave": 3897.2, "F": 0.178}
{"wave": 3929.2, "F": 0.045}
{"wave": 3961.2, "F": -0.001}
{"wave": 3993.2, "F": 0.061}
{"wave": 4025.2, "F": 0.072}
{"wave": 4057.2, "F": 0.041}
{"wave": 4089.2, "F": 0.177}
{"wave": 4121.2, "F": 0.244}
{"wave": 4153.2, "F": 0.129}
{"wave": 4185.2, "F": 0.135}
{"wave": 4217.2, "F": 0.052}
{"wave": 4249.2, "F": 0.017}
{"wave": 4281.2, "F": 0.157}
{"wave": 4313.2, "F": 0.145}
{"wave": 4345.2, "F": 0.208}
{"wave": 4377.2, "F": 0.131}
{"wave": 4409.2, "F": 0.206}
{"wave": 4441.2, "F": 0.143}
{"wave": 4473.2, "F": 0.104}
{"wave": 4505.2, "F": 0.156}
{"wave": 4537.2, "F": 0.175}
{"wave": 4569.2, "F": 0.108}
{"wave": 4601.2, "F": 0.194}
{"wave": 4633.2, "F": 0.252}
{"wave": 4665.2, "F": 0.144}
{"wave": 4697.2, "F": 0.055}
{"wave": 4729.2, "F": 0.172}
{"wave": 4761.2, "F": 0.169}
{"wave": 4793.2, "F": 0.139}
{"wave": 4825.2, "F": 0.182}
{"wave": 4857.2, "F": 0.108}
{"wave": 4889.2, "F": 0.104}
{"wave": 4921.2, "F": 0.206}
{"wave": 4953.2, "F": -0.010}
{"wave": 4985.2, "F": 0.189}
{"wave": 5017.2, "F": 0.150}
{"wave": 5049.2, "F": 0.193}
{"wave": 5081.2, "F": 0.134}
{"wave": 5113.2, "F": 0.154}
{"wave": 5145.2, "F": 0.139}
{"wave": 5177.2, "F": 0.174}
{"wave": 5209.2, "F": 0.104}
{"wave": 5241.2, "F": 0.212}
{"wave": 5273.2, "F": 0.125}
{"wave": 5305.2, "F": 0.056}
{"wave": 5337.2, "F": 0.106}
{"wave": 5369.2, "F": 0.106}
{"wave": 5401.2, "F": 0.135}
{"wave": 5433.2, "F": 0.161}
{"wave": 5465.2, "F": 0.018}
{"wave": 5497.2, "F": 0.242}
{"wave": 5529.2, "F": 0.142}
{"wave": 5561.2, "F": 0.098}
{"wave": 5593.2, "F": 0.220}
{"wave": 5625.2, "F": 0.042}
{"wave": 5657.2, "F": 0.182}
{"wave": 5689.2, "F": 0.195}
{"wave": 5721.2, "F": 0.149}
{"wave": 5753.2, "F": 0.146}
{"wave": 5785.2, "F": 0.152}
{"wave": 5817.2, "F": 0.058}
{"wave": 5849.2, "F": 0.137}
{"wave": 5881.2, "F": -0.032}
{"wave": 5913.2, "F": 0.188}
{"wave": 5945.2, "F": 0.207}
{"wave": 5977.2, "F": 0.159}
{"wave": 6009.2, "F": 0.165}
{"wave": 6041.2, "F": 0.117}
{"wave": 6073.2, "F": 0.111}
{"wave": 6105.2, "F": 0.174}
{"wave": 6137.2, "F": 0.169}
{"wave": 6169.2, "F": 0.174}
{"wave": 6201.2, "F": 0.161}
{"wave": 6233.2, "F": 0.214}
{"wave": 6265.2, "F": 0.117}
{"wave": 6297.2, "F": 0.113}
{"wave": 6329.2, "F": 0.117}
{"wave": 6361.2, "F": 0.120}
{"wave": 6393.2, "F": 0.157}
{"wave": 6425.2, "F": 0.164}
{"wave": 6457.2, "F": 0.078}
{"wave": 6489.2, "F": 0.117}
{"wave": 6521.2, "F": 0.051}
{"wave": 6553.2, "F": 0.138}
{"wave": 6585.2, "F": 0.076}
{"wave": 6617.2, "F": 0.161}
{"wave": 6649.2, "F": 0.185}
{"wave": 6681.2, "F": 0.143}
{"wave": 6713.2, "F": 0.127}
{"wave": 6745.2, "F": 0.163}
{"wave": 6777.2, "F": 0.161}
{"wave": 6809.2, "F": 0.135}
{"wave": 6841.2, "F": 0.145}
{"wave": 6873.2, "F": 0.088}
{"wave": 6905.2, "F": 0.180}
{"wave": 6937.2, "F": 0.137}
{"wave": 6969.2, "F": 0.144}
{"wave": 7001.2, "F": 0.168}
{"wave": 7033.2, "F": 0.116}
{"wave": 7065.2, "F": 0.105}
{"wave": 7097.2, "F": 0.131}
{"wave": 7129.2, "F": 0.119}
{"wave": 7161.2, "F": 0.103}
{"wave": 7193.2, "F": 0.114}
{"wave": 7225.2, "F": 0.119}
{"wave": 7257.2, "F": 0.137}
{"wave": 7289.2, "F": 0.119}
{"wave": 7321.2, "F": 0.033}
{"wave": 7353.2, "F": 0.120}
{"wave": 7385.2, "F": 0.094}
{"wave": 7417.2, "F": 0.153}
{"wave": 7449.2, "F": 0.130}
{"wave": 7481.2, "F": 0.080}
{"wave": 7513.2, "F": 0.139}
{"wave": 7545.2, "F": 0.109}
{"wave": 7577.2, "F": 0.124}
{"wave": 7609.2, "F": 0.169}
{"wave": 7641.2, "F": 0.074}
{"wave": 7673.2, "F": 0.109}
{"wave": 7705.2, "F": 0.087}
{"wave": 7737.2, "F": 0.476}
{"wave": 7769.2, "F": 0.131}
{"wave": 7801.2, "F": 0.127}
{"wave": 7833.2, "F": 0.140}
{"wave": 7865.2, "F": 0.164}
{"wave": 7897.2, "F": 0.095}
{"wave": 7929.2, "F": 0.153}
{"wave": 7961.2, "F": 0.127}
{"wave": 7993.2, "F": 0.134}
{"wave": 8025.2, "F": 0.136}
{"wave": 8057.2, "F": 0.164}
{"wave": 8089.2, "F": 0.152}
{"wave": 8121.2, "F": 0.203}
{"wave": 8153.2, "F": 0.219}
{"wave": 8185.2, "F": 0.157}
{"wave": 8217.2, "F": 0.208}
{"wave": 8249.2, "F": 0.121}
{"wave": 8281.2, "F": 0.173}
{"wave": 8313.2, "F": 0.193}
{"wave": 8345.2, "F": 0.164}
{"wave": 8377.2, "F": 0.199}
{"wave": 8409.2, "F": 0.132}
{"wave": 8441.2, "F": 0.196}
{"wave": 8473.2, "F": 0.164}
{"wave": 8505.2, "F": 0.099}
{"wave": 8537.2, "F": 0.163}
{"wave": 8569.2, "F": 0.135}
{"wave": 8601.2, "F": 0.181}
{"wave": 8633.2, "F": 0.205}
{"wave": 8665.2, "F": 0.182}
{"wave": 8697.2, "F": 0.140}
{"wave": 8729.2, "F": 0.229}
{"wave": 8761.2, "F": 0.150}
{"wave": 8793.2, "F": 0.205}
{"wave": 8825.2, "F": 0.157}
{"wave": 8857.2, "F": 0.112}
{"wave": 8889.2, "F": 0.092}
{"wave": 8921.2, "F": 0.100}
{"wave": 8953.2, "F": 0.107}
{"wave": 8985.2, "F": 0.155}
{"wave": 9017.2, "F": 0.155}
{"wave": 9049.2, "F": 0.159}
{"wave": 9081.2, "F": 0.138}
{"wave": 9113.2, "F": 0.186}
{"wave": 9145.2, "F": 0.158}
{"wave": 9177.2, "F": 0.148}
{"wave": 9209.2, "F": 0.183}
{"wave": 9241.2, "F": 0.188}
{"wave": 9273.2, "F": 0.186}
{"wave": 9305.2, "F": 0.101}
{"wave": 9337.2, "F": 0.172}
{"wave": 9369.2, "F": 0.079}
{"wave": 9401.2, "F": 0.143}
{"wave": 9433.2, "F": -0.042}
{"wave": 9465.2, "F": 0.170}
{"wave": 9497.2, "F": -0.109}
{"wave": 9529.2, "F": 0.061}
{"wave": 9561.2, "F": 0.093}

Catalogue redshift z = 1.078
